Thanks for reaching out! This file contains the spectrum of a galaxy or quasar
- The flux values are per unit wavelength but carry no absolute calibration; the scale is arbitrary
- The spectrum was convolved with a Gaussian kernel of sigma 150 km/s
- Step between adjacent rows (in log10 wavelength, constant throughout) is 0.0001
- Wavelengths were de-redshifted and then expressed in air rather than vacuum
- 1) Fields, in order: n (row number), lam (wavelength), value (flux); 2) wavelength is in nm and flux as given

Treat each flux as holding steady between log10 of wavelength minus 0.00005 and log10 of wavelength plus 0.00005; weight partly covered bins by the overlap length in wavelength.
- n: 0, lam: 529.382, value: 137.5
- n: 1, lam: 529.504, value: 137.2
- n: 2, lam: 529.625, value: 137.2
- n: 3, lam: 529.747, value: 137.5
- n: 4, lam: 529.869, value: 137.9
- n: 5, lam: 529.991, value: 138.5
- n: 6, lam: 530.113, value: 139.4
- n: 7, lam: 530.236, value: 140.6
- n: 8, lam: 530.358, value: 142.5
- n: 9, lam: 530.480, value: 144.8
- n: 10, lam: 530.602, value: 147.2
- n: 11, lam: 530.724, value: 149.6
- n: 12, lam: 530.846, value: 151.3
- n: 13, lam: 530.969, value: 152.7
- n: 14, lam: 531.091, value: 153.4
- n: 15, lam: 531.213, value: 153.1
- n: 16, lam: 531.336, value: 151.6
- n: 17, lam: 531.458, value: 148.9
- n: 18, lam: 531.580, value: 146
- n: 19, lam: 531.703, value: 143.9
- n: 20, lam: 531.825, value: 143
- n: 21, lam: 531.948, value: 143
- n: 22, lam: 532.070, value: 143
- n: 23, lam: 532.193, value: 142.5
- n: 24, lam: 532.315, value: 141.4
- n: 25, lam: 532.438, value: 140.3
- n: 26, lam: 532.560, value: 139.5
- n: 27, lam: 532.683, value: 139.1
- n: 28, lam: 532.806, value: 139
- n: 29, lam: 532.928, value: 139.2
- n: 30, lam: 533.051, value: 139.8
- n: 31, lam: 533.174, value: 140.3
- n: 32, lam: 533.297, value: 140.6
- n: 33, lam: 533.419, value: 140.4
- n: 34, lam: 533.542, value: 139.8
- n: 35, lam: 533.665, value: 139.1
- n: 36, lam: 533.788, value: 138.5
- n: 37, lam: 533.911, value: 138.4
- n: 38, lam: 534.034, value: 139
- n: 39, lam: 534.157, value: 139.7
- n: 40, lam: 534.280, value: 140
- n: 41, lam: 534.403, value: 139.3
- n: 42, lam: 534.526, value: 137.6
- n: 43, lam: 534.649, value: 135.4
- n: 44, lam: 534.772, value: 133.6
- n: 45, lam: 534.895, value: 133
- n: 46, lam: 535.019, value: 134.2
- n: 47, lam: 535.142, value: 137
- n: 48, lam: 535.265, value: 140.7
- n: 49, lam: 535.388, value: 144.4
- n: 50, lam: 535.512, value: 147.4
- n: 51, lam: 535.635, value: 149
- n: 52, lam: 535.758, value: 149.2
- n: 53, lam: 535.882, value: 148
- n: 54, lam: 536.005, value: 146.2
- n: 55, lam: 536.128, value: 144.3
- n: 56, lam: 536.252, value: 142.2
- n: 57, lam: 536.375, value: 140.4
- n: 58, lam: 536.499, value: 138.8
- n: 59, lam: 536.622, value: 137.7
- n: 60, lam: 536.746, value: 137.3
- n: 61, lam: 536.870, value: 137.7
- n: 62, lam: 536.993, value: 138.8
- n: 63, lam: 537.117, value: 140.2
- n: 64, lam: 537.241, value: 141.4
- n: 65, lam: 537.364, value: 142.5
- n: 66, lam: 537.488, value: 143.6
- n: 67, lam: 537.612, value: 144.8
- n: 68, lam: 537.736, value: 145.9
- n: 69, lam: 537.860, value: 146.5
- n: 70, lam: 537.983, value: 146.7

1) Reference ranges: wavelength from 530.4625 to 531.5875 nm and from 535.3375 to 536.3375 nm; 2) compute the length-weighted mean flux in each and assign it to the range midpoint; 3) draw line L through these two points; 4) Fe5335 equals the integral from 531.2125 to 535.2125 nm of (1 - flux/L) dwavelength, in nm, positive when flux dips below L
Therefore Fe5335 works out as 0.22 nm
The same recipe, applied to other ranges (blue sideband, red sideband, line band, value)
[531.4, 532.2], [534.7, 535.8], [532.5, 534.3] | 0.041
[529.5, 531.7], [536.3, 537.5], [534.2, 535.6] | 0.028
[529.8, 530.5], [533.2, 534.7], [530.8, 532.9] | -0.083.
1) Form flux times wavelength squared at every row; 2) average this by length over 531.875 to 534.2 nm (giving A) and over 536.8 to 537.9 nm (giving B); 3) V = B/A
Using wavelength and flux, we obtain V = 1.03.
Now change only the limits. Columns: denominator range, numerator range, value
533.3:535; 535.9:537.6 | 1.03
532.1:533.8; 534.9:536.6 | 1.03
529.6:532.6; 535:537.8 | 1.01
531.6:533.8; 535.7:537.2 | 1.02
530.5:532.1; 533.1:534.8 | 0.95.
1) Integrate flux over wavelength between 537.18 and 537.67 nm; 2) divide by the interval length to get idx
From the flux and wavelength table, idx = 143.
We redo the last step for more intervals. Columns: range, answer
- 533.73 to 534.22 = 139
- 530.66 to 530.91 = 150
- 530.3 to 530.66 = 145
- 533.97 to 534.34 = 140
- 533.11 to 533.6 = 140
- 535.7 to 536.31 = 146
